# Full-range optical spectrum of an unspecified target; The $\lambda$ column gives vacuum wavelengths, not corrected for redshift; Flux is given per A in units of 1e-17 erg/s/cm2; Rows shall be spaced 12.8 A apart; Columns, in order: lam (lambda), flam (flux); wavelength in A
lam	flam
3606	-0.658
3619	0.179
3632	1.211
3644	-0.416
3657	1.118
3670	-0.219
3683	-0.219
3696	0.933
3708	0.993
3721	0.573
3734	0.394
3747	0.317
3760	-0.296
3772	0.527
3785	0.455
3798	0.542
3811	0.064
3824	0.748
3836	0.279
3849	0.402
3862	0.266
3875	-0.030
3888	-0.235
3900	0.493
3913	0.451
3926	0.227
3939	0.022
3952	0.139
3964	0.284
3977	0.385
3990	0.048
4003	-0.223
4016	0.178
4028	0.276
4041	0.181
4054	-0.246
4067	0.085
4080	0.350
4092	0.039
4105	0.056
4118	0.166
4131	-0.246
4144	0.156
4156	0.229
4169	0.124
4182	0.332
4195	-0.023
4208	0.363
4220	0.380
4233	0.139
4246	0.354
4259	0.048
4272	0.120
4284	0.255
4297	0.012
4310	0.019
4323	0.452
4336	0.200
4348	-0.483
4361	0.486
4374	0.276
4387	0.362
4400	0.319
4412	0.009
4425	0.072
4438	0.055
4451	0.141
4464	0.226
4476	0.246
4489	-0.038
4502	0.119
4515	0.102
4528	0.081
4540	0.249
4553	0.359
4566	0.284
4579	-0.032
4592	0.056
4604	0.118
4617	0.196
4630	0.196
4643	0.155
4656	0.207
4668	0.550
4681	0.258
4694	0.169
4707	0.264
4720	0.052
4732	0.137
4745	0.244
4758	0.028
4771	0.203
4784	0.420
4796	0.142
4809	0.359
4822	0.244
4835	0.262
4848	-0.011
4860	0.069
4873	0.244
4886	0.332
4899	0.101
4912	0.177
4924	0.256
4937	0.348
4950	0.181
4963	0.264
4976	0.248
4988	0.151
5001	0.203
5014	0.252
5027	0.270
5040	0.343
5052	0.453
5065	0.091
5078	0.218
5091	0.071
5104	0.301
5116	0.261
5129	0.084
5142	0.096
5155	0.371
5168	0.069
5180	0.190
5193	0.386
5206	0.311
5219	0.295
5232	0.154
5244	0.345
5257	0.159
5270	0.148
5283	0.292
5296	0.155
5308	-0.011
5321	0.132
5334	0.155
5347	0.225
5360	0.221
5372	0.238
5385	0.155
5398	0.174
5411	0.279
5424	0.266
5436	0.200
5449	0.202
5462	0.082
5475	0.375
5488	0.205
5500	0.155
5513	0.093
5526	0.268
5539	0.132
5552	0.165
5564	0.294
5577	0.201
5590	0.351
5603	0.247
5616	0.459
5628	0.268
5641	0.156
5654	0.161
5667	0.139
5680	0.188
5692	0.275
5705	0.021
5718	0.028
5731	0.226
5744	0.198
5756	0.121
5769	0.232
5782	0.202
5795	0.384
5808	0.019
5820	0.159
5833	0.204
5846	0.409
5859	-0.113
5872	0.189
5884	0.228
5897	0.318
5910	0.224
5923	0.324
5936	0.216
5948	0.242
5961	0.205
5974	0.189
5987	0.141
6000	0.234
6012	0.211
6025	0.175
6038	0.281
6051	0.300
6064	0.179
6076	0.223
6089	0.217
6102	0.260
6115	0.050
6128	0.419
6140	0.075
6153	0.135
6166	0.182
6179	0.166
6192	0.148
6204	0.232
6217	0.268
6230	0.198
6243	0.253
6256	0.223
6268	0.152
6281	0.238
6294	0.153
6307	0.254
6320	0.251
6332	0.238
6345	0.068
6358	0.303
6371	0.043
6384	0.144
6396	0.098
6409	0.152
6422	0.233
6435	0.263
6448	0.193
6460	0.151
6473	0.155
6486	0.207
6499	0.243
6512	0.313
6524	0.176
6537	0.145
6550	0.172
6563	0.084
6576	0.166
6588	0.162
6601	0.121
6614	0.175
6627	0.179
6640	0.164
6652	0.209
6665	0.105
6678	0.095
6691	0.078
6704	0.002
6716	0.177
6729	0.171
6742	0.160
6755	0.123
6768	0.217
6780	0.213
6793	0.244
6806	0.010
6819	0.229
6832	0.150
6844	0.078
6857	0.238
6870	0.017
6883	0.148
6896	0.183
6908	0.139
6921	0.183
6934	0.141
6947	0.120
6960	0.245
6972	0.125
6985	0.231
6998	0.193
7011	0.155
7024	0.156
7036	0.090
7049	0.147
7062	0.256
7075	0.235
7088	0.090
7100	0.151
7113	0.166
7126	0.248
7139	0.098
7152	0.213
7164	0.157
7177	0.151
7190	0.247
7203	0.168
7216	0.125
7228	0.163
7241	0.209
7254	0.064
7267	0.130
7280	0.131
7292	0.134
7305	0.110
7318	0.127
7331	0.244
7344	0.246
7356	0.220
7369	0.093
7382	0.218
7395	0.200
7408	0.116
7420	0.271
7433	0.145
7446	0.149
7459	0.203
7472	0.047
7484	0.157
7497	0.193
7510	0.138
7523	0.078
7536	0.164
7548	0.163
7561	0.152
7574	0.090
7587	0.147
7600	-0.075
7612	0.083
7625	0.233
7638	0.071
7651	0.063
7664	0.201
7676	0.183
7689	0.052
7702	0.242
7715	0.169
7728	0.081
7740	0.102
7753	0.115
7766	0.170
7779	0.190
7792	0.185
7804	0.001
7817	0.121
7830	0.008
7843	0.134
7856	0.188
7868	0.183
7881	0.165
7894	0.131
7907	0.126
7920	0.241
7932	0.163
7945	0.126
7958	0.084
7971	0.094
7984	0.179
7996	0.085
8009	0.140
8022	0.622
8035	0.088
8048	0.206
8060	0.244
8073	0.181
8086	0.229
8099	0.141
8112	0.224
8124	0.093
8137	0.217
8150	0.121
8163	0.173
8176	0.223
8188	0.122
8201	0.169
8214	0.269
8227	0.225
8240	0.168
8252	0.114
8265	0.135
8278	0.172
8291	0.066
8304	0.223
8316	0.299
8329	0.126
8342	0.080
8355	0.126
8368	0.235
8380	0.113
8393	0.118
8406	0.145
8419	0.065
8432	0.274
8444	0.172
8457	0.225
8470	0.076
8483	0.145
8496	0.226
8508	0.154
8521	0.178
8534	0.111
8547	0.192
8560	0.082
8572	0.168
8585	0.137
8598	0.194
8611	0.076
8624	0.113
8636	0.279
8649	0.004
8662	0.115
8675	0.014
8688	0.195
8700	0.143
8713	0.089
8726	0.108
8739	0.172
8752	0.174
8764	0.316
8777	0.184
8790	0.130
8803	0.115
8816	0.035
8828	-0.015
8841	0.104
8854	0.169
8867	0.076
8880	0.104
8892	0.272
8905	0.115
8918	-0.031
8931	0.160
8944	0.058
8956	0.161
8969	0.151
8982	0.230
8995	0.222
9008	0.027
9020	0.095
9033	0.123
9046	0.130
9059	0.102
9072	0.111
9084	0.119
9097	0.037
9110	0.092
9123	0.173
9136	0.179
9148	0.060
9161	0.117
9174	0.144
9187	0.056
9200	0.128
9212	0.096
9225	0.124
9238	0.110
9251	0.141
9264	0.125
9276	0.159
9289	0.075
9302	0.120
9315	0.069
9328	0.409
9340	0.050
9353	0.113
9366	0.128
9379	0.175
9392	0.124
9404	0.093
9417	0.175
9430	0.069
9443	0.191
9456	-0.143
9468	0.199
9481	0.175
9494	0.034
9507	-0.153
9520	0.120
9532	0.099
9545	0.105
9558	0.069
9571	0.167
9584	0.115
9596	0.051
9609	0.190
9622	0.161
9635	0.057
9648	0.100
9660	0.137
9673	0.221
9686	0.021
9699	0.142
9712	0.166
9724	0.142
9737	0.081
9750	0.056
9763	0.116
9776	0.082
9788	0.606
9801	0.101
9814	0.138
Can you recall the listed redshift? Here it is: 0.223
